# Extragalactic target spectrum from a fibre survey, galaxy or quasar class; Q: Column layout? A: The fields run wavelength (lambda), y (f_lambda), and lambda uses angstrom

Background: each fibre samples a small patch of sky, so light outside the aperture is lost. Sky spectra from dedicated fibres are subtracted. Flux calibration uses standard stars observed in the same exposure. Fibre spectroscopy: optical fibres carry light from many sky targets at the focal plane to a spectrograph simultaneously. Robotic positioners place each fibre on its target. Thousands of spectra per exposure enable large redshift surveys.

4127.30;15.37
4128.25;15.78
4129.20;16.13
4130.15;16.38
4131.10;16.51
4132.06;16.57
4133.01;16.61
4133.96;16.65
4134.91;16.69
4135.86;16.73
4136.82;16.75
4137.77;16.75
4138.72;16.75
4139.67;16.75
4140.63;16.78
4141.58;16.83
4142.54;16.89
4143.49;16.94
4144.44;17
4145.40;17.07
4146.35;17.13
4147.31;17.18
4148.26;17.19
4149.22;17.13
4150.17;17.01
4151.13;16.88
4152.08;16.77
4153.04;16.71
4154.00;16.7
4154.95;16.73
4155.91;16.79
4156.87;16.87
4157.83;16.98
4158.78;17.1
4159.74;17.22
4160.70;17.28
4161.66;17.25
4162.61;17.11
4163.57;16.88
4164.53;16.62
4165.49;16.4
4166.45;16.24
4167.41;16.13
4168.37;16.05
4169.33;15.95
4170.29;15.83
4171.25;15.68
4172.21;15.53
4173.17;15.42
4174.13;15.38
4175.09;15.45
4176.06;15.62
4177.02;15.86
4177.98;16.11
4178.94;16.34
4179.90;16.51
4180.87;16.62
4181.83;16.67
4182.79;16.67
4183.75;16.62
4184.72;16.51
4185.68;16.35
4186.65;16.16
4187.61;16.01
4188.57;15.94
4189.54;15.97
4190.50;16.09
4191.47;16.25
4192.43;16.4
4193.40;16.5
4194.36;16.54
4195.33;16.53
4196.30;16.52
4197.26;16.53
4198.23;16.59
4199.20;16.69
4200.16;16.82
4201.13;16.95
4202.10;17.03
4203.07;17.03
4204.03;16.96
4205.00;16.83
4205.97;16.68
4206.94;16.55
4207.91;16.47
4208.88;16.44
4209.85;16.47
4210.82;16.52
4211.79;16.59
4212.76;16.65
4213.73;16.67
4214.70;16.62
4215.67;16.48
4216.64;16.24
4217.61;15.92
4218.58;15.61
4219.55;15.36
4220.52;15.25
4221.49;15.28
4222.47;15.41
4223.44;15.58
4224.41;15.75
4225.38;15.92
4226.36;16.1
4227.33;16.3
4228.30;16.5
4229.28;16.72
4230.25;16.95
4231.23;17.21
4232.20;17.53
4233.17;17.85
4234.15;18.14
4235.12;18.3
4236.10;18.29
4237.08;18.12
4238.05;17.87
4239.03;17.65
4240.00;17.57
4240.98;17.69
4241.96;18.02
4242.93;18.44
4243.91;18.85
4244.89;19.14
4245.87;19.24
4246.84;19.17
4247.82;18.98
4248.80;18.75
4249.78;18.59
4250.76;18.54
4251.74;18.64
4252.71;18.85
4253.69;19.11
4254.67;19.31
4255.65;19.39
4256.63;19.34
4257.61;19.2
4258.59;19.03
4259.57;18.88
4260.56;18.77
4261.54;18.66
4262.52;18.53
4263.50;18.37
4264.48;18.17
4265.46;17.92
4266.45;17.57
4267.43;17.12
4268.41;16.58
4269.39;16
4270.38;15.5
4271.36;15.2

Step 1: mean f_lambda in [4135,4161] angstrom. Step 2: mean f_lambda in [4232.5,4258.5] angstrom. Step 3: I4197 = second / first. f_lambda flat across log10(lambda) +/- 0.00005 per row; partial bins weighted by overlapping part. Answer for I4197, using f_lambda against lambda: 1.1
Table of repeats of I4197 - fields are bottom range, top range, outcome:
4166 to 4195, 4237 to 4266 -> 1.16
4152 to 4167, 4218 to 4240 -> 0.99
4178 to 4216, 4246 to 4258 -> 1.15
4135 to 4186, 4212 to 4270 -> 1.06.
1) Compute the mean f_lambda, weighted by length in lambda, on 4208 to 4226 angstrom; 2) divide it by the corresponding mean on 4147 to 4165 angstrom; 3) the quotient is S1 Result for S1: 0.9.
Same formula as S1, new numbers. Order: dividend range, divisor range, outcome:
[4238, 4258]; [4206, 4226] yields 1.16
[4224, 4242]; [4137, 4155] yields 1.02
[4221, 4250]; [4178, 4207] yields 1.06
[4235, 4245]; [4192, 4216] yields 1.09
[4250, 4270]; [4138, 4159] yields 1.09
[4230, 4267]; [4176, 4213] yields 1.12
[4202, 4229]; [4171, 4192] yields 1.01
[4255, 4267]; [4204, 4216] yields 1.12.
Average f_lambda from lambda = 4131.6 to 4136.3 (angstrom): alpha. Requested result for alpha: 16.7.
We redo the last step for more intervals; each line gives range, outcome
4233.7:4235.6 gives 18.3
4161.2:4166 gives 16.9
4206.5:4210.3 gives 16.5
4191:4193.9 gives 16.4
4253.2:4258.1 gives 19.3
